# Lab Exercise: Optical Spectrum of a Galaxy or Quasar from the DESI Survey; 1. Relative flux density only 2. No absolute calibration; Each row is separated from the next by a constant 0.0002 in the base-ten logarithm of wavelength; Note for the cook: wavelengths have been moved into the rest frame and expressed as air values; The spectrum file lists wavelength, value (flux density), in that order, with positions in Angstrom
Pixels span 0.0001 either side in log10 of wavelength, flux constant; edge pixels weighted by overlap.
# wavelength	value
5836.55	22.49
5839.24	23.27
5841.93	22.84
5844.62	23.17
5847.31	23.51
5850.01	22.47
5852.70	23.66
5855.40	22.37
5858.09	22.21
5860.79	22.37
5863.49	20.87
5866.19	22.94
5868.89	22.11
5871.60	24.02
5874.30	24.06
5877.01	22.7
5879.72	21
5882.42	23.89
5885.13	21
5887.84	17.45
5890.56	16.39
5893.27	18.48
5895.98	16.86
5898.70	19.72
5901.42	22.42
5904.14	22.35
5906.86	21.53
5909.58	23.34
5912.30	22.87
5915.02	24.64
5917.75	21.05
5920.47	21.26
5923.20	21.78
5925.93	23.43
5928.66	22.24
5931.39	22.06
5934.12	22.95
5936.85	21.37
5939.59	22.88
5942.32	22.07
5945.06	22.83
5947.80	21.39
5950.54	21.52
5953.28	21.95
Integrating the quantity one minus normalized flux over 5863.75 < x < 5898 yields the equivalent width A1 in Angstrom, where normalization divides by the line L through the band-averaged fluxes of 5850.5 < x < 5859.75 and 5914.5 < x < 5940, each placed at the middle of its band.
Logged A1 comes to 2.6 Angstrom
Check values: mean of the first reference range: 22.7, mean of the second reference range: 22.3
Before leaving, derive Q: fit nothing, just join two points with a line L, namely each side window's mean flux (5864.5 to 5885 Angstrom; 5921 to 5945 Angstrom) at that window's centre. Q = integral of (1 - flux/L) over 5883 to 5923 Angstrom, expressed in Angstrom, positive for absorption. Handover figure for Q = 3.2 Angstrom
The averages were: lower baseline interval 22.8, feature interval 20.8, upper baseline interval 22.3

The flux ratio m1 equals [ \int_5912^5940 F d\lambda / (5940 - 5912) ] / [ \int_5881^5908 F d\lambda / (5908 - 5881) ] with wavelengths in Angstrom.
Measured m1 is 1.12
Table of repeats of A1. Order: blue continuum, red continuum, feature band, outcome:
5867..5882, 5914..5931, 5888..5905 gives 2.6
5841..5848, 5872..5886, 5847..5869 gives 0.5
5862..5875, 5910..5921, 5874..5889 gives 0.8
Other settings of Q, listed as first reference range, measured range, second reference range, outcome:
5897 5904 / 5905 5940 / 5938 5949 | -1.2 Angstrom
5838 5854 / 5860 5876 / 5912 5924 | 0.1 Angstrom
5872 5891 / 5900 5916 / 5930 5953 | -0.8 Angstrom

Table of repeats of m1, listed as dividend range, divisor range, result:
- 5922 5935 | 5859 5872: 1.01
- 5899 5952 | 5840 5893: 1.01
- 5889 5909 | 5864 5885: 0.87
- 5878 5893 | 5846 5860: 0.87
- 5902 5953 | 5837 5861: 0.97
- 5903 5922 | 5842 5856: 0.97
